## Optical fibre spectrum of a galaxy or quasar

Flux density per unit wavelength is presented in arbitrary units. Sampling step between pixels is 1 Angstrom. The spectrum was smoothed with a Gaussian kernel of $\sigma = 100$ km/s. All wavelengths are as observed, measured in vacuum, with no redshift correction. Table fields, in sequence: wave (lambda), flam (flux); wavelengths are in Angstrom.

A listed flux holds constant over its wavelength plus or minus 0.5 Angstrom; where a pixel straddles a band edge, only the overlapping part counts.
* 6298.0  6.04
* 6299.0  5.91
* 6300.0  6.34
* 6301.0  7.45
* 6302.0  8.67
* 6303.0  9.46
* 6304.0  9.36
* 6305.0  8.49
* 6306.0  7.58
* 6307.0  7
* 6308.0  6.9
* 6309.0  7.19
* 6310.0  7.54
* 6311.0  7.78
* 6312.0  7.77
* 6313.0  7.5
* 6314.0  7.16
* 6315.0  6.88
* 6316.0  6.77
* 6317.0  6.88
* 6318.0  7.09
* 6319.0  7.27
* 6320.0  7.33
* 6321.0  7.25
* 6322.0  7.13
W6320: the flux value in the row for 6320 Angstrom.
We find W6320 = 7.33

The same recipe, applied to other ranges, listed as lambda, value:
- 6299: 5.91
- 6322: 7.13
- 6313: 7.5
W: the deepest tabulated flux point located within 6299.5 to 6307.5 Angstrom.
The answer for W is 6.34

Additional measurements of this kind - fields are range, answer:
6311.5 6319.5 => 6.77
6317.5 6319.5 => 7.09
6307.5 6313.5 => 6.9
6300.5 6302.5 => 7.45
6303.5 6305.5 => 8.49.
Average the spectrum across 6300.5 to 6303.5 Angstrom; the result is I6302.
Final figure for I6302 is 8.53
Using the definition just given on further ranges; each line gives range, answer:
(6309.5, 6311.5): 7.66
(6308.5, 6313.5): 7.56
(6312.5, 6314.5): 7.33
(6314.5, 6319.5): 6.98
